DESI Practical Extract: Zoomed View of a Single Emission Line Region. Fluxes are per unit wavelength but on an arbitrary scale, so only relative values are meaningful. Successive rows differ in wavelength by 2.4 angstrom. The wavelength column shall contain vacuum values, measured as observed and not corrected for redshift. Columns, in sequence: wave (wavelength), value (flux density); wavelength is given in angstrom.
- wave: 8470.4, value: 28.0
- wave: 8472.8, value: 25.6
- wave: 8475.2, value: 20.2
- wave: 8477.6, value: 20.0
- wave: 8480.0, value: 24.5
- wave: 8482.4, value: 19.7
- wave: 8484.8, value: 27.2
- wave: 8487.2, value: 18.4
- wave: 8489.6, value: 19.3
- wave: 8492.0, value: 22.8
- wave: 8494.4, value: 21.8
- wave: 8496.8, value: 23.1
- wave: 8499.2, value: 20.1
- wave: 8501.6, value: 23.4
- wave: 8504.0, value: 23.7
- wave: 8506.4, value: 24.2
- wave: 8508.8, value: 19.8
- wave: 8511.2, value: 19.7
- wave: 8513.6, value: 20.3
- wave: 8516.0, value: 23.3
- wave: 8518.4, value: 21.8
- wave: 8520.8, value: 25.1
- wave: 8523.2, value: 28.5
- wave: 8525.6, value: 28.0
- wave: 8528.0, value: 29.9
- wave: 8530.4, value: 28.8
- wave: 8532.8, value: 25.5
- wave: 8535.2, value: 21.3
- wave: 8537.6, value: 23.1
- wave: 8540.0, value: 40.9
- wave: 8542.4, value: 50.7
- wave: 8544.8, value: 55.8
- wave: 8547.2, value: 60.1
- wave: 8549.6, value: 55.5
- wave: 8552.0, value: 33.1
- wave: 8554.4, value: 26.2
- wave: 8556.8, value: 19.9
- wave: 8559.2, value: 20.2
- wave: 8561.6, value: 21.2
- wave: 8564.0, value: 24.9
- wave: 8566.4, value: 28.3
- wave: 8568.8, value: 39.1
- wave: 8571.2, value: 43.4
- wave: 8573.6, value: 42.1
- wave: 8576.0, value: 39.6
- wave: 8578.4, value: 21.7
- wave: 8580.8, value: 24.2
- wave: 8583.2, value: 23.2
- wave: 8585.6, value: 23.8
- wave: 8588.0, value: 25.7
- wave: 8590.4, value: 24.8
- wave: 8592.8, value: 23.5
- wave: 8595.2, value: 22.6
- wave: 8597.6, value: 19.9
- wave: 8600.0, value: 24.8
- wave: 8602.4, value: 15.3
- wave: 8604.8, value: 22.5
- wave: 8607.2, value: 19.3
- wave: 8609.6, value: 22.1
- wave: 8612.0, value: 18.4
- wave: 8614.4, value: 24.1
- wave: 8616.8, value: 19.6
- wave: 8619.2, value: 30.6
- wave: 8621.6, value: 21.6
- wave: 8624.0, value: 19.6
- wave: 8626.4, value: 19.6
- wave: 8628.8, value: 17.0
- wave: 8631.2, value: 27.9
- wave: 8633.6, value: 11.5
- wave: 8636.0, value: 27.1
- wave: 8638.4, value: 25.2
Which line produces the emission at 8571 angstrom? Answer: [N II]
